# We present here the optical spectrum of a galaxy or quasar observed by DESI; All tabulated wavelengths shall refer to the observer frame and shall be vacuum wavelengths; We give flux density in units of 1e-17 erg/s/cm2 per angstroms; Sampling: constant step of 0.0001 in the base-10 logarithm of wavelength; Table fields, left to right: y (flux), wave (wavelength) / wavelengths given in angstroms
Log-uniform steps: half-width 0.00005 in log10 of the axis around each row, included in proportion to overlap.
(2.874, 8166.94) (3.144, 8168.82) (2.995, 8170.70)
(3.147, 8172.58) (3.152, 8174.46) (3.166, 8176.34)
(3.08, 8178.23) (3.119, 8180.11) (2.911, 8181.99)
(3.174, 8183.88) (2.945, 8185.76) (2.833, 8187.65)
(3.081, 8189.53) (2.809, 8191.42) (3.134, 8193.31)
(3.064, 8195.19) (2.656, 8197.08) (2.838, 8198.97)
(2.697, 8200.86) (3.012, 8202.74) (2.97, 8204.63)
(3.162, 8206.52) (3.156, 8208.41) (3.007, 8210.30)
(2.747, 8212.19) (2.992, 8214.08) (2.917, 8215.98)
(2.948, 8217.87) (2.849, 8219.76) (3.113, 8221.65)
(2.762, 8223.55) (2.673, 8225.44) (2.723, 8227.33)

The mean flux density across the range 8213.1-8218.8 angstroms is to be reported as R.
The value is 2.95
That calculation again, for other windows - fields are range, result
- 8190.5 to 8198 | 2.92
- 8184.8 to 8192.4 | 2.92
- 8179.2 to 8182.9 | 3.02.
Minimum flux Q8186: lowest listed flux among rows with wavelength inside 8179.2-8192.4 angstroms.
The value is 2.809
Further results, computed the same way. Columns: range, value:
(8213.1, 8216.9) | 2.917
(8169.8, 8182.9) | 2.911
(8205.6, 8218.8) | 2.747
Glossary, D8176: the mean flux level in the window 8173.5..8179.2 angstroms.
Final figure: 3.13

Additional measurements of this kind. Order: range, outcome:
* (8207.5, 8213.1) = 2.97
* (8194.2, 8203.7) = 2.86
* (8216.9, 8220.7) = 2.9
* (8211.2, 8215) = 2.87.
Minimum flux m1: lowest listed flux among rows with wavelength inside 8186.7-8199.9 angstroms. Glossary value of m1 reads 2.656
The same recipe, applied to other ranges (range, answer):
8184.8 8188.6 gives 2.833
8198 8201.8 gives 2.697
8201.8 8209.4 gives 2.97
